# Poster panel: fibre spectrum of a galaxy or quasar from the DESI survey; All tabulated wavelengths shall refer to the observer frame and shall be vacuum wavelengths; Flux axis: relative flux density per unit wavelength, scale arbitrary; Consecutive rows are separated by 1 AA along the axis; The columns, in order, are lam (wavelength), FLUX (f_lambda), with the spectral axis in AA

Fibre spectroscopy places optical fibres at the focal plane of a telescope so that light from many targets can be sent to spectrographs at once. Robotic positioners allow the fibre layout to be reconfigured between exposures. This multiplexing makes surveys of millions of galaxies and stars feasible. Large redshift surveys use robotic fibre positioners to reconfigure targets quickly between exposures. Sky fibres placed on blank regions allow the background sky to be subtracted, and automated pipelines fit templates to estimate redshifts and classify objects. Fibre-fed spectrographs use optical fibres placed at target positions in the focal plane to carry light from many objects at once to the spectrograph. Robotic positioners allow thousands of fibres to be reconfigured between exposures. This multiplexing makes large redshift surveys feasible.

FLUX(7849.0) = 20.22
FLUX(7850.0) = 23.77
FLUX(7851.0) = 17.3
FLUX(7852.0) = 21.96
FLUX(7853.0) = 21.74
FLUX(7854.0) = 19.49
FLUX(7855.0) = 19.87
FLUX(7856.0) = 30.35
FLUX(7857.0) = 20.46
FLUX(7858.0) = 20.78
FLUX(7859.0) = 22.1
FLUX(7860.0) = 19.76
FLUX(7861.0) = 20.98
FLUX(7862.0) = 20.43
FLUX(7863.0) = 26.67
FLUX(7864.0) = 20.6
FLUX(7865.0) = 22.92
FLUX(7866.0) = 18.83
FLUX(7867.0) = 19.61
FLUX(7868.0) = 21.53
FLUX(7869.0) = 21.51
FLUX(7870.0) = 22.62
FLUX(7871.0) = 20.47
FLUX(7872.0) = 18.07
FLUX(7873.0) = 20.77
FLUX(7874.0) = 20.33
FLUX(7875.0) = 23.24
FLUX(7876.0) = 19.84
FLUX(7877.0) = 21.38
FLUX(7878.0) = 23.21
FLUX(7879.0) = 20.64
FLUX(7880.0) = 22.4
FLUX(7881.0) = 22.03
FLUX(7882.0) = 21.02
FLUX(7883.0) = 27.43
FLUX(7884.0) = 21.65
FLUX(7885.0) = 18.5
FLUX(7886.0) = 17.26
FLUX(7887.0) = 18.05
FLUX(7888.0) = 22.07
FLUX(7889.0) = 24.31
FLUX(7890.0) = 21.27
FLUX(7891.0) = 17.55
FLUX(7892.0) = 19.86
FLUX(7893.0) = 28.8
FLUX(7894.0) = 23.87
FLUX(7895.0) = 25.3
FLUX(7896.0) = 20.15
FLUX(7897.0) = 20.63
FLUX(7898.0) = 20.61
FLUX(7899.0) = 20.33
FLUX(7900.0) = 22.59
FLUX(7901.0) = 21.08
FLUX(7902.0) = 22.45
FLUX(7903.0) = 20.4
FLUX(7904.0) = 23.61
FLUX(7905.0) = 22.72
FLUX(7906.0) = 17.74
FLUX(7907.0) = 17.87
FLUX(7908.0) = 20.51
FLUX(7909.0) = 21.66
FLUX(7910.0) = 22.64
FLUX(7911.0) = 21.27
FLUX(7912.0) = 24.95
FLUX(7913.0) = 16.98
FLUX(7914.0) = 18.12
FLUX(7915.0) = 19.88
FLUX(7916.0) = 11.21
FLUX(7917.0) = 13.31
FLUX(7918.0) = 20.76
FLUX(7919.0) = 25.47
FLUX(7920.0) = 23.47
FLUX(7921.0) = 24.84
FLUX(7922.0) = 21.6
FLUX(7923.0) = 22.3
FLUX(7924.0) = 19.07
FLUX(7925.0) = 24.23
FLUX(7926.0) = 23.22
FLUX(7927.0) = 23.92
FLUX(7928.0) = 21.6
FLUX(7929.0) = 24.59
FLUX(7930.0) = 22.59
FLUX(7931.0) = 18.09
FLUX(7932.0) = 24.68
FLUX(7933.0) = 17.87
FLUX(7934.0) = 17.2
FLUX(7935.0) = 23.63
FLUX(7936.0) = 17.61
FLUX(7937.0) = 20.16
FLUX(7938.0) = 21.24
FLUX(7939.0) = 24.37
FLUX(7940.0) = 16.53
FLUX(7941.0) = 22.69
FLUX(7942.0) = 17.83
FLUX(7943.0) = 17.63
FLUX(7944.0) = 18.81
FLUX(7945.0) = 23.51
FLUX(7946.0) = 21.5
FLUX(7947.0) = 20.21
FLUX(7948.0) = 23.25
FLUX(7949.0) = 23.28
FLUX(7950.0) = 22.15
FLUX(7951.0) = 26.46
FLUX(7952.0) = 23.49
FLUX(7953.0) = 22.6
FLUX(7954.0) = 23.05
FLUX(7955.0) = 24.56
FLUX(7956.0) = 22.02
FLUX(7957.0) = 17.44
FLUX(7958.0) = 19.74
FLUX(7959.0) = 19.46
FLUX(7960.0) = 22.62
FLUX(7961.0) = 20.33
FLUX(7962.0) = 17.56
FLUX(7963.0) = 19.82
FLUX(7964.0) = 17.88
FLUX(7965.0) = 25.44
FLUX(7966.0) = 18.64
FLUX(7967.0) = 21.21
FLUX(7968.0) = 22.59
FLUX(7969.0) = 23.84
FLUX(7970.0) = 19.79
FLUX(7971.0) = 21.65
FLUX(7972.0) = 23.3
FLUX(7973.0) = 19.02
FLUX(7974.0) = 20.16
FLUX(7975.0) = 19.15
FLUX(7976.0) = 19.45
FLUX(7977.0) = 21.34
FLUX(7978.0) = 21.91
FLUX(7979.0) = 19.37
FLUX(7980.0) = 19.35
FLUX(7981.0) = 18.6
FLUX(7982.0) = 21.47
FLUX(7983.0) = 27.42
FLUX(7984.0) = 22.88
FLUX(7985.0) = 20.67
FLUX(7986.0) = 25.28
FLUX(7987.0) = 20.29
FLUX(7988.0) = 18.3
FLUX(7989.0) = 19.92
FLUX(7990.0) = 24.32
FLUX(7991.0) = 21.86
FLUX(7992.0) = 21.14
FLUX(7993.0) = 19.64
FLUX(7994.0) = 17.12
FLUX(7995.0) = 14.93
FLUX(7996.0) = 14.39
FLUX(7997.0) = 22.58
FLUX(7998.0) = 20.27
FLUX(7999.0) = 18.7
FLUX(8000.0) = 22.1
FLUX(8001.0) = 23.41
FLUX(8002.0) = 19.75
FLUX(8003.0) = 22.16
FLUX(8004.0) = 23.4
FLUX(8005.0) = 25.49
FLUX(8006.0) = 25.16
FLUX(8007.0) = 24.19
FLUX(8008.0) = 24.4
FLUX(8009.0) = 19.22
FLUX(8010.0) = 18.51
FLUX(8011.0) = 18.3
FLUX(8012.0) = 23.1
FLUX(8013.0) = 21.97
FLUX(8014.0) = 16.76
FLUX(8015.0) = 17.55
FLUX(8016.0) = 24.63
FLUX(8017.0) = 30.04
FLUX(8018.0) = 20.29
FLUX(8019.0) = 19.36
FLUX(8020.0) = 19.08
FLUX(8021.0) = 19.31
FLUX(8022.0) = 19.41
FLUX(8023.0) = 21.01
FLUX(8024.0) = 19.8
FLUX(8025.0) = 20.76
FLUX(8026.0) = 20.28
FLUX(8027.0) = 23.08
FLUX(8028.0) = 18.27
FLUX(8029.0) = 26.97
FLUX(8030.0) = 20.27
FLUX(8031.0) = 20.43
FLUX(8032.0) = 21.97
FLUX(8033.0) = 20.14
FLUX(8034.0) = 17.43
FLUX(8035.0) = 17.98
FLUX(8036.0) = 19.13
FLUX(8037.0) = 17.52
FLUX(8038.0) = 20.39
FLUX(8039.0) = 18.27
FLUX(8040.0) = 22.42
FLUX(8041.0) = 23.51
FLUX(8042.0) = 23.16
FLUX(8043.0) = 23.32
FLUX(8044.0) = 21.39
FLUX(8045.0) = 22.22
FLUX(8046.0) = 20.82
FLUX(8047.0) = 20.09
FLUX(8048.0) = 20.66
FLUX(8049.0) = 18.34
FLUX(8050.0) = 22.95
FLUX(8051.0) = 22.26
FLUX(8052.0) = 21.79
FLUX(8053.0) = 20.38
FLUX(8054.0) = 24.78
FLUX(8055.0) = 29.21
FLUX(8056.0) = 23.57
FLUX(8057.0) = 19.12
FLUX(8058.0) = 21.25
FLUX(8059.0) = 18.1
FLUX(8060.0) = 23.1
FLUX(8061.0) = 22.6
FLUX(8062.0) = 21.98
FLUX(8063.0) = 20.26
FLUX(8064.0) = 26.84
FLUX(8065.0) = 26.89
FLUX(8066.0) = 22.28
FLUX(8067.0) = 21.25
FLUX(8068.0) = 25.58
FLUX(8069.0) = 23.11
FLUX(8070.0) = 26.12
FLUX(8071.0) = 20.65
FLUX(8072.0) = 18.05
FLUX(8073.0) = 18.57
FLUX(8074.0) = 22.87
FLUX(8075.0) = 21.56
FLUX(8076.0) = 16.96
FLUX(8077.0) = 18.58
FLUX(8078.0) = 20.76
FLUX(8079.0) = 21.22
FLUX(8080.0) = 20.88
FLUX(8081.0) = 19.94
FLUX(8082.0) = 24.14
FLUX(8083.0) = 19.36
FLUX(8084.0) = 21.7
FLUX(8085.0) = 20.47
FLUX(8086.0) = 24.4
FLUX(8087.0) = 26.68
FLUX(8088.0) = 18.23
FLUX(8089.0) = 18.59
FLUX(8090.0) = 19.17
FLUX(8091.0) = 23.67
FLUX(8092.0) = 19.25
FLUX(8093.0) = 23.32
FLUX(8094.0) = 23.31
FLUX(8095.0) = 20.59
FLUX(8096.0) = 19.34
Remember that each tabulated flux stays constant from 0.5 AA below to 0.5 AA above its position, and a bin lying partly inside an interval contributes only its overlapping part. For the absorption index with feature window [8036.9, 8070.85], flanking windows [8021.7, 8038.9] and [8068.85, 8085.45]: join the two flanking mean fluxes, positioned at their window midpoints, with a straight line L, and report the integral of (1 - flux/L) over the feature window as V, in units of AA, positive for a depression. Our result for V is -2.8 AA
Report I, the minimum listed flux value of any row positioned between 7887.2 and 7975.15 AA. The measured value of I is 11.21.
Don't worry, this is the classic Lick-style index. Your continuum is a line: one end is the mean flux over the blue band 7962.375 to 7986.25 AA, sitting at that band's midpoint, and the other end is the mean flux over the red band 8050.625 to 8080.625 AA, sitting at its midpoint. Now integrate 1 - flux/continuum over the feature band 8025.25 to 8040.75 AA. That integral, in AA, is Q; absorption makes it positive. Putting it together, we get 1.0 AA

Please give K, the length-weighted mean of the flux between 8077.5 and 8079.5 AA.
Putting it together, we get 21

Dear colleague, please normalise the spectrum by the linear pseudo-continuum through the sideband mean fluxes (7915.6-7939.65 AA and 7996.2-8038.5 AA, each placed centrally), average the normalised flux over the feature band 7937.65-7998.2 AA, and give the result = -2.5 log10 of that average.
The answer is 0.007 mag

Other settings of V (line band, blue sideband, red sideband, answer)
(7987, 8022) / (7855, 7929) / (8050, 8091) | 1.3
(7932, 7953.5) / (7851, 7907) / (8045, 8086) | 0.4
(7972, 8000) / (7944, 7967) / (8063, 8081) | 1.5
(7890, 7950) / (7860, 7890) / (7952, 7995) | 0.1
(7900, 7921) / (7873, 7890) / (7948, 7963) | 1.1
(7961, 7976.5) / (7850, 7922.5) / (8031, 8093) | 0.5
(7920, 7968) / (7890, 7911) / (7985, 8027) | -0.2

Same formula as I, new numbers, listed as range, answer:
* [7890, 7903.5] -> 17.55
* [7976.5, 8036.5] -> 14.39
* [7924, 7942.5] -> 16.53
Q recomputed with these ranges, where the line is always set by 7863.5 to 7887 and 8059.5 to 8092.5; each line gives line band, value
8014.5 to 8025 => 0.2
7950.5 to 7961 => -0.4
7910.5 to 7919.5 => 0.9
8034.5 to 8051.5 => 0.6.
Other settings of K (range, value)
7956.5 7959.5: 18.9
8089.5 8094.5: 21.7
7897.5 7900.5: 21.2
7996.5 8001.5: 21.4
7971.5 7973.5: 21.2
